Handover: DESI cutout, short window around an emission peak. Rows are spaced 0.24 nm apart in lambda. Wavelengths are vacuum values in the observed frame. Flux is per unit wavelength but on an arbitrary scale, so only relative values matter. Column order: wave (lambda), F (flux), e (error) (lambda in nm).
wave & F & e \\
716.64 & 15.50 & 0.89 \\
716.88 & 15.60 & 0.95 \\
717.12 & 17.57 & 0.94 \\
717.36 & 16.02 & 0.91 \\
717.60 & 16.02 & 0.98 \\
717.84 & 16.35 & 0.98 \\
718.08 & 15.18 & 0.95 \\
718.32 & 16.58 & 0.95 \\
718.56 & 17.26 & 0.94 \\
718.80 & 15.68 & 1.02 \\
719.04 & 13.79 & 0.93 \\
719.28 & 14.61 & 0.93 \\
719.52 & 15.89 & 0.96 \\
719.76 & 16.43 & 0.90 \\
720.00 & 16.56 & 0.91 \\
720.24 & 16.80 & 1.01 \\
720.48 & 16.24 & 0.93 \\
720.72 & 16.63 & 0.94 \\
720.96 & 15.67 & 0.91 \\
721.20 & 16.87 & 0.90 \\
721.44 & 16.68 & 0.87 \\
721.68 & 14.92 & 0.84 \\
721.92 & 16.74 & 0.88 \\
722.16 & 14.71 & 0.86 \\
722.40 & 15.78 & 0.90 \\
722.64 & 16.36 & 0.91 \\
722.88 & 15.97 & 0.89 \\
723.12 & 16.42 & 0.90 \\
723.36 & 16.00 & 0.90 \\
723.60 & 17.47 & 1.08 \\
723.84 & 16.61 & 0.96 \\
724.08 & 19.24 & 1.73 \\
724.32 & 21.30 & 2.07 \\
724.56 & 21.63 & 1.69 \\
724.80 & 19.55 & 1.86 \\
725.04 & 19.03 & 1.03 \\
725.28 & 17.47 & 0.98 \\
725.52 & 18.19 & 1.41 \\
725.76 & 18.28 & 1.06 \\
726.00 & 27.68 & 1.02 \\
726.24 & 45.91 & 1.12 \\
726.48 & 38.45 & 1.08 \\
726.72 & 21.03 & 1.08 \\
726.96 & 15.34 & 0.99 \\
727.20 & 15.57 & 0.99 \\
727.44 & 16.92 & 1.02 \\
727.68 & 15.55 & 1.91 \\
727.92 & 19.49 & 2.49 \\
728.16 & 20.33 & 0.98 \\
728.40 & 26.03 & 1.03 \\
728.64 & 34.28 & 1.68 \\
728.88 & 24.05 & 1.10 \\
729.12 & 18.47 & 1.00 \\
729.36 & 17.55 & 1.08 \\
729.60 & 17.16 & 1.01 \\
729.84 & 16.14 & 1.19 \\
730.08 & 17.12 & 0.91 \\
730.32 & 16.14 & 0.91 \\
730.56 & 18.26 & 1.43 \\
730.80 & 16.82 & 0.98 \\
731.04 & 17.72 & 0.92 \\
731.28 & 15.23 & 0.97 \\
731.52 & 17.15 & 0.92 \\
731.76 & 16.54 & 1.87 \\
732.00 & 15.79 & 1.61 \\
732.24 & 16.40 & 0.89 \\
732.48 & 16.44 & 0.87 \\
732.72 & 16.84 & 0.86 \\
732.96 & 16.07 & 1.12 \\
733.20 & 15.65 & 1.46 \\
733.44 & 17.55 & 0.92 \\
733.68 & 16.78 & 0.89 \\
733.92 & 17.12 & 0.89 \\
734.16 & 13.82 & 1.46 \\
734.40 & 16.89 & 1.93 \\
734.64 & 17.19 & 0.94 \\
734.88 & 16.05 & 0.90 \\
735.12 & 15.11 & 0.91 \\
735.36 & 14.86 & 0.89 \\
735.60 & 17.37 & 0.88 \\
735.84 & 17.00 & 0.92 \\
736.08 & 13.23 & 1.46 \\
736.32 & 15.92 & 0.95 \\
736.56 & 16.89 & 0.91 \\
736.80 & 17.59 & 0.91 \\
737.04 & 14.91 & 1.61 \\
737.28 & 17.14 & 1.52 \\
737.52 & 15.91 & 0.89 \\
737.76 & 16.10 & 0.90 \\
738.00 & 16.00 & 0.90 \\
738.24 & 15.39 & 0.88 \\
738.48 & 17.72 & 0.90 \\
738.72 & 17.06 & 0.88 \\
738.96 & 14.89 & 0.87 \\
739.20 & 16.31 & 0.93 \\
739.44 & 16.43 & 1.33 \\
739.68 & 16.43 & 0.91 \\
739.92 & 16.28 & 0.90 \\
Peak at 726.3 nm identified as H-alpha 6563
